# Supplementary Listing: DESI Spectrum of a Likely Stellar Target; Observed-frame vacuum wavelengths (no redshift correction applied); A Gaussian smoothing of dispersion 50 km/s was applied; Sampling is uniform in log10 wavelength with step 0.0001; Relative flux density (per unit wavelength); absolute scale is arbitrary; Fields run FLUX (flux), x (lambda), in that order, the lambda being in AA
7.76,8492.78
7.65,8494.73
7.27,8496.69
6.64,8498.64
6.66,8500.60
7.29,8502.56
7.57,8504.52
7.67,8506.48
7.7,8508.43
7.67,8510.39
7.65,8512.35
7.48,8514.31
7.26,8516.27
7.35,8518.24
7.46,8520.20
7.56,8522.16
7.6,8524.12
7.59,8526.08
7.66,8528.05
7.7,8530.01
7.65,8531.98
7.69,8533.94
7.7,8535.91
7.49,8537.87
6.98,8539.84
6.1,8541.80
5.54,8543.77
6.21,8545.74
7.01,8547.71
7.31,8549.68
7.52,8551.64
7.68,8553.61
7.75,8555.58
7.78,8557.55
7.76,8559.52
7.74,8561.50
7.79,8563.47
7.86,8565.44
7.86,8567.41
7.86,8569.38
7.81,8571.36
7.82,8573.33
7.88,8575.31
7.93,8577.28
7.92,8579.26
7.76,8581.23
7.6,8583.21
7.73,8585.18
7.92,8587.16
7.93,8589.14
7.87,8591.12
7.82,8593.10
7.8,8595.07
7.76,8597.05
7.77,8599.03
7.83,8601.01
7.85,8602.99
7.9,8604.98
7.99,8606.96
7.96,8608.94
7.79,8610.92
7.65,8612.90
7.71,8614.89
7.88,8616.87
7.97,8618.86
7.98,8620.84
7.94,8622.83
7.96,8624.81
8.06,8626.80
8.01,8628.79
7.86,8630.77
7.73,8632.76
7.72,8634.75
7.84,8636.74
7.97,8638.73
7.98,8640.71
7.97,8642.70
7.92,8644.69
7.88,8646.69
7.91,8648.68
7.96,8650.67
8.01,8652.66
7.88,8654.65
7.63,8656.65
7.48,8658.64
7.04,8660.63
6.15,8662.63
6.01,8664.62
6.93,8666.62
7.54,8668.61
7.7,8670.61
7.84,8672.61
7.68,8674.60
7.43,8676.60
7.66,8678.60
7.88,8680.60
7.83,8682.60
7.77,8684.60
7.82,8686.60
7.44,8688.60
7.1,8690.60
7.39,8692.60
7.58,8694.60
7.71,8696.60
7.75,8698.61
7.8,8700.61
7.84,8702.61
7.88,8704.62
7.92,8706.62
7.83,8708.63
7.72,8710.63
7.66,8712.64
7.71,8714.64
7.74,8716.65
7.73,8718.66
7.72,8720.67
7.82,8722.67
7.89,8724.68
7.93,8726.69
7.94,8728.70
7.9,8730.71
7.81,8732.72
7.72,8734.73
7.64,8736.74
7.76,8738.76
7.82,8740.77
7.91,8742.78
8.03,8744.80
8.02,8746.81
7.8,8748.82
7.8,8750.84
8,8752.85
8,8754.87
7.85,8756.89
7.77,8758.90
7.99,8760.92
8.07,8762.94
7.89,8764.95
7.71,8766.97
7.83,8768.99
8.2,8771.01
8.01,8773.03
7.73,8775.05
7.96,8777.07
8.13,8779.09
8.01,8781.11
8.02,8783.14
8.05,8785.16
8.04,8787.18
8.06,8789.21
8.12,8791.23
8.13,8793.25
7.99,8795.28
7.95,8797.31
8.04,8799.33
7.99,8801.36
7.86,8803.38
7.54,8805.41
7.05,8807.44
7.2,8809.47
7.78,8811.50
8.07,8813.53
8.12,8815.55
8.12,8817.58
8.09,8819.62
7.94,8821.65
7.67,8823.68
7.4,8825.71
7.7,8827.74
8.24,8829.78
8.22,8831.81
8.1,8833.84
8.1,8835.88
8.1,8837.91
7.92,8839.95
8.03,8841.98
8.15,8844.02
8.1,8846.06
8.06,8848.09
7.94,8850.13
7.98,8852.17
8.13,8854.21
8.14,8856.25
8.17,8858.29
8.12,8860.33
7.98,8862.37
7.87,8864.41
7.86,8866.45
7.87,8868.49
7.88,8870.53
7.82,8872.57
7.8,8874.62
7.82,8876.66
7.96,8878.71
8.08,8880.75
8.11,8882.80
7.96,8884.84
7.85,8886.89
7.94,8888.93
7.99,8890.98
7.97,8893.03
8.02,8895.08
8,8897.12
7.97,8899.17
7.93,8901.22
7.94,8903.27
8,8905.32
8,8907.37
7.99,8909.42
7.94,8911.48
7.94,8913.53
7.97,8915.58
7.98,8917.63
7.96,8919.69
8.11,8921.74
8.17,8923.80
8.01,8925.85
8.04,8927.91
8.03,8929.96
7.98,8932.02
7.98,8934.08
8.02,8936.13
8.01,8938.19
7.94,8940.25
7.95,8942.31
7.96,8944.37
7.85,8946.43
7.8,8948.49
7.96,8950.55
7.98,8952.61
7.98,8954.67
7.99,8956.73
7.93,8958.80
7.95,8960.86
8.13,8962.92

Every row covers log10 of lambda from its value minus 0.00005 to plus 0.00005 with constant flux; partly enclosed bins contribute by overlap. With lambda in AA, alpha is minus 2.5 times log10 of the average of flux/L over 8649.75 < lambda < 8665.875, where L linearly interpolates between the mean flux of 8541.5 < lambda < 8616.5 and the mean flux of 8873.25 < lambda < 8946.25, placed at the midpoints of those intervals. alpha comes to 0.07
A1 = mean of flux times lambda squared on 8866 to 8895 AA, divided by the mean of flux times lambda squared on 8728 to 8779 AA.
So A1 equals 1.03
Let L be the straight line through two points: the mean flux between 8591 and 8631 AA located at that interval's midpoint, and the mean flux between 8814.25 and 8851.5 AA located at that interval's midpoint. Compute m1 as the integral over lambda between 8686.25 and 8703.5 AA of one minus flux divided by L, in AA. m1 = 0.7 AA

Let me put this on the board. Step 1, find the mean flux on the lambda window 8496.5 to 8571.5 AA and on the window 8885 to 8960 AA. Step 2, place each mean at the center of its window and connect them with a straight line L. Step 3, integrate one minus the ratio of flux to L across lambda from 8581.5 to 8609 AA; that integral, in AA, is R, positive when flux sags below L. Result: -1.2 AA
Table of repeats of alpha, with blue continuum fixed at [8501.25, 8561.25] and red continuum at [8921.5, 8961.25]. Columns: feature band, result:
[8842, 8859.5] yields -0.03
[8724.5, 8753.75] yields -0.03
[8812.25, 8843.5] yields -0.02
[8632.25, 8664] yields -0.02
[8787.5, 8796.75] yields -0.04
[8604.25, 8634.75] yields -0.05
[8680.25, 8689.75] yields -0.02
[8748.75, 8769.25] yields -0.02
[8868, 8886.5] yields 0.00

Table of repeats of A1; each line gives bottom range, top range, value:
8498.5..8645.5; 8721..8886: 1.09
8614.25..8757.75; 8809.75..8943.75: 1.08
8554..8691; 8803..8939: 1.09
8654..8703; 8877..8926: 1.13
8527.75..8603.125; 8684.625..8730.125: 1.05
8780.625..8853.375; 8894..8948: 1.03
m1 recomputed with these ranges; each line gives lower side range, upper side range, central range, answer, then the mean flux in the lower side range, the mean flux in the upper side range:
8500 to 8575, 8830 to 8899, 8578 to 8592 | -0.5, 7.45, 8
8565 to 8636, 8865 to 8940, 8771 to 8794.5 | -0.3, 7.85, 7.97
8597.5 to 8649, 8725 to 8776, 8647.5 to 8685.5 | 1.9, 7.88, 7.89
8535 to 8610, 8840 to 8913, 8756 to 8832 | -0.3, 7.6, 7.98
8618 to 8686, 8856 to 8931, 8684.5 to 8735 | 0.1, 7.68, 7.98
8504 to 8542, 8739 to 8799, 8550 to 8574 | -0.6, 7.51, 7.96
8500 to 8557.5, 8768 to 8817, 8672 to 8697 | 0.2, 7.34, 7.91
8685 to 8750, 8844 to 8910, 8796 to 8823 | 0.2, 7.76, 7.98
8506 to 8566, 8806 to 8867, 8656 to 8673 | 1.2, 7.41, 7.94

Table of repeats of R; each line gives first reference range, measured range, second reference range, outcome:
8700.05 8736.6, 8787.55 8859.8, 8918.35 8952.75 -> -0.5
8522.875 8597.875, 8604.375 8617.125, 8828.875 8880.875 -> -0.3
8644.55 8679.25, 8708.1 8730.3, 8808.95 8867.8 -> -0.5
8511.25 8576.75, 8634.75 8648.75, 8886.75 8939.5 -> -0.6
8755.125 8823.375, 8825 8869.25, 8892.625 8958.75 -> -0.4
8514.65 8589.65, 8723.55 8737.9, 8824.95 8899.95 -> -0.1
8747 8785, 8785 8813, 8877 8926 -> 0.4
